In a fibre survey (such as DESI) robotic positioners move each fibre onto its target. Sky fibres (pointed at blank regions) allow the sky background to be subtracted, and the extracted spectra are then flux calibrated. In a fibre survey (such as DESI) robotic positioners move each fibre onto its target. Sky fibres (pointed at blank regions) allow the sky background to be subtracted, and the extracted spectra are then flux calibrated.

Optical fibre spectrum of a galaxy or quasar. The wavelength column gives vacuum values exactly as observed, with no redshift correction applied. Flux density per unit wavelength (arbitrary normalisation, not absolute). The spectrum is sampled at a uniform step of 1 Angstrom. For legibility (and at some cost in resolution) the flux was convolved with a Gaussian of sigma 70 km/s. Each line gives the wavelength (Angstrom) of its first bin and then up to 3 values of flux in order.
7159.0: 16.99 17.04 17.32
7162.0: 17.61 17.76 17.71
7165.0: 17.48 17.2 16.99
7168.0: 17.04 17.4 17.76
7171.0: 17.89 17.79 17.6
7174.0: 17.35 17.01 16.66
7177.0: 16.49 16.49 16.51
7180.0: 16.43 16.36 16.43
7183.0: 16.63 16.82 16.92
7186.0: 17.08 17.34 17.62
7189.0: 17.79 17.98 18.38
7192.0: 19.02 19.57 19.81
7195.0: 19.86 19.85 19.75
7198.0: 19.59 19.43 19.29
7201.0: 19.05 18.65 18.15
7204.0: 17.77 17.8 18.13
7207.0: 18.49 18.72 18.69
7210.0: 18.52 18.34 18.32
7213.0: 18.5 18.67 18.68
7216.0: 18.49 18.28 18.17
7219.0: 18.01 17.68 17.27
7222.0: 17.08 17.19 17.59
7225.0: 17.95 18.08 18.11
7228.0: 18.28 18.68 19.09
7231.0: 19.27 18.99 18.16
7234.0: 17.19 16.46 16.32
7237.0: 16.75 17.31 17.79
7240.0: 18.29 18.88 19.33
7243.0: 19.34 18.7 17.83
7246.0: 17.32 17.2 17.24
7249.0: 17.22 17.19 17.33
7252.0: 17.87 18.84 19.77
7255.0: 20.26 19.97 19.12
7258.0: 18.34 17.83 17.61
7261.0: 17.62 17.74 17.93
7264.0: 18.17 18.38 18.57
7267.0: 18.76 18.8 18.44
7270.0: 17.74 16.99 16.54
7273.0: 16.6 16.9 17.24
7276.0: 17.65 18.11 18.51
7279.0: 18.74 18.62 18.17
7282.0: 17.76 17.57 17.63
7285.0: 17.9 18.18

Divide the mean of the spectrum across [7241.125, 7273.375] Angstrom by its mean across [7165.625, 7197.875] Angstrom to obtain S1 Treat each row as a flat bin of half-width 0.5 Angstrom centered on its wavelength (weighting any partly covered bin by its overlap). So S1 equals 1.0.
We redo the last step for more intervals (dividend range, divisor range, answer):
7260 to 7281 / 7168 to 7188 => 1.05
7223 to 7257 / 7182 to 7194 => 1.02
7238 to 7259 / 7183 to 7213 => 0.99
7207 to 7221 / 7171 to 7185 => 1.09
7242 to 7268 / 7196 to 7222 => 0.99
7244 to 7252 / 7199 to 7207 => 0.94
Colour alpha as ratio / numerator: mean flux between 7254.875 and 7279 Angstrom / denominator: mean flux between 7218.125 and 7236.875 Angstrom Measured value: 1.0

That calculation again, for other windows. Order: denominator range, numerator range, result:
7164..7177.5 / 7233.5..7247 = 1.03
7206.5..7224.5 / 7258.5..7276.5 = 0.98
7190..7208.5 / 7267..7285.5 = 0.94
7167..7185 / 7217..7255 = 1.06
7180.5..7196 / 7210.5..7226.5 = 1.01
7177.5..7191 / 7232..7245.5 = 1.05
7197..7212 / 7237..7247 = 0.97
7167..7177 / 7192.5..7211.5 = 1.09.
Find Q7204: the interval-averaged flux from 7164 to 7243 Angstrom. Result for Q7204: 18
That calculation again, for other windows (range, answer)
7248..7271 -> 18.3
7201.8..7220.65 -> 18.3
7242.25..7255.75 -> 18.2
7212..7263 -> 18.1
